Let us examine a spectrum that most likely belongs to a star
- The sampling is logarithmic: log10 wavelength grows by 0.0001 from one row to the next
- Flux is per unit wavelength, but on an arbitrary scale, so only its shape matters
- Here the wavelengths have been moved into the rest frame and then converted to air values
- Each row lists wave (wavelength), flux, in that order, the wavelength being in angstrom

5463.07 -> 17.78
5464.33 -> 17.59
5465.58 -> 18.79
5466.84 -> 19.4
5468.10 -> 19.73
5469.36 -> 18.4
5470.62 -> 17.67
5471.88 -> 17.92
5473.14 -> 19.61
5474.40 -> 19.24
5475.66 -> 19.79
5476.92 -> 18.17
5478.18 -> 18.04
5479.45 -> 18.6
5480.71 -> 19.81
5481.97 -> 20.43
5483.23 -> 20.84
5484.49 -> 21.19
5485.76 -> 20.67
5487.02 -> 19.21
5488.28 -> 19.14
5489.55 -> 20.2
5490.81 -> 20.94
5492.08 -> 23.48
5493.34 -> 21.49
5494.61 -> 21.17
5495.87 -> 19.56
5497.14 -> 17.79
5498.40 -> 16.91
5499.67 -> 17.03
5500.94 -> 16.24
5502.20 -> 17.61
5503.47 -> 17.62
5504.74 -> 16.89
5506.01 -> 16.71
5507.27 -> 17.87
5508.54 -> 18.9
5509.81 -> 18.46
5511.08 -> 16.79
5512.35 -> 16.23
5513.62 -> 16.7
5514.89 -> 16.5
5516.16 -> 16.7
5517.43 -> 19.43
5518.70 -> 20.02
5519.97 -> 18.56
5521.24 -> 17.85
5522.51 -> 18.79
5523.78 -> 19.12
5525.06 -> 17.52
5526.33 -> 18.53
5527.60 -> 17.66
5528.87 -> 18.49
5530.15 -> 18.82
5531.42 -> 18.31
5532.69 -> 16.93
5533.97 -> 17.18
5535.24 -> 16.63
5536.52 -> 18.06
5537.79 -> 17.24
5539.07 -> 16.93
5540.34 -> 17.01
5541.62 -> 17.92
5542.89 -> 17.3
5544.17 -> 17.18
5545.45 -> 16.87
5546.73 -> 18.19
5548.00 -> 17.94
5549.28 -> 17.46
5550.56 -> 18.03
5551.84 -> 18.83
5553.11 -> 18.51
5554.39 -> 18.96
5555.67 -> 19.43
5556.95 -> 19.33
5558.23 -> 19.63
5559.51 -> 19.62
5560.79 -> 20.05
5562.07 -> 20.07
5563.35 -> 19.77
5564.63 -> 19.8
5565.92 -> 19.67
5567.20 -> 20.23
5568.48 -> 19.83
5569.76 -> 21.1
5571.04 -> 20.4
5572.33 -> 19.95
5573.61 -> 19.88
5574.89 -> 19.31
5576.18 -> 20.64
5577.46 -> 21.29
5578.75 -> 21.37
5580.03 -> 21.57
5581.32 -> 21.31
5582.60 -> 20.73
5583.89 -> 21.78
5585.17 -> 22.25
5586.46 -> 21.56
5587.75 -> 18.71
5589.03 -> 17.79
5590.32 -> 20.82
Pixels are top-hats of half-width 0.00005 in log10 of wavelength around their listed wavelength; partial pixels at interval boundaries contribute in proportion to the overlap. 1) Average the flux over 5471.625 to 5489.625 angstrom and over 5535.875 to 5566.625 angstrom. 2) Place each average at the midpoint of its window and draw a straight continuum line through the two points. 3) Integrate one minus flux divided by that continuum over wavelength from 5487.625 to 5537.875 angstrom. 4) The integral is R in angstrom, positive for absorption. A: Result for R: 2.1 angstrom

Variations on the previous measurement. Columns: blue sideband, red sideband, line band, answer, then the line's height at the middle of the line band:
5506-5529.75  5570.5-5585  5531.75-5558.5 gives 1.95 angstrom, 19.3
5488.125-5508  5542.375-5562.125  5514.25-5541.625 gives 1.08 angstrom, 18.7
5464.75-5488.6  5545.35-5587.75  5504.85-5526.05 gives 1.82 angstrom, 19.5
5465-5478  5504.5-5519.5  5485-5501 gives -1.27 angstrom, 18.2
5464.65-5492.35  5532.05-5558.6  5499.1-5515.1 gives 1.36 angstrom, 18.8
